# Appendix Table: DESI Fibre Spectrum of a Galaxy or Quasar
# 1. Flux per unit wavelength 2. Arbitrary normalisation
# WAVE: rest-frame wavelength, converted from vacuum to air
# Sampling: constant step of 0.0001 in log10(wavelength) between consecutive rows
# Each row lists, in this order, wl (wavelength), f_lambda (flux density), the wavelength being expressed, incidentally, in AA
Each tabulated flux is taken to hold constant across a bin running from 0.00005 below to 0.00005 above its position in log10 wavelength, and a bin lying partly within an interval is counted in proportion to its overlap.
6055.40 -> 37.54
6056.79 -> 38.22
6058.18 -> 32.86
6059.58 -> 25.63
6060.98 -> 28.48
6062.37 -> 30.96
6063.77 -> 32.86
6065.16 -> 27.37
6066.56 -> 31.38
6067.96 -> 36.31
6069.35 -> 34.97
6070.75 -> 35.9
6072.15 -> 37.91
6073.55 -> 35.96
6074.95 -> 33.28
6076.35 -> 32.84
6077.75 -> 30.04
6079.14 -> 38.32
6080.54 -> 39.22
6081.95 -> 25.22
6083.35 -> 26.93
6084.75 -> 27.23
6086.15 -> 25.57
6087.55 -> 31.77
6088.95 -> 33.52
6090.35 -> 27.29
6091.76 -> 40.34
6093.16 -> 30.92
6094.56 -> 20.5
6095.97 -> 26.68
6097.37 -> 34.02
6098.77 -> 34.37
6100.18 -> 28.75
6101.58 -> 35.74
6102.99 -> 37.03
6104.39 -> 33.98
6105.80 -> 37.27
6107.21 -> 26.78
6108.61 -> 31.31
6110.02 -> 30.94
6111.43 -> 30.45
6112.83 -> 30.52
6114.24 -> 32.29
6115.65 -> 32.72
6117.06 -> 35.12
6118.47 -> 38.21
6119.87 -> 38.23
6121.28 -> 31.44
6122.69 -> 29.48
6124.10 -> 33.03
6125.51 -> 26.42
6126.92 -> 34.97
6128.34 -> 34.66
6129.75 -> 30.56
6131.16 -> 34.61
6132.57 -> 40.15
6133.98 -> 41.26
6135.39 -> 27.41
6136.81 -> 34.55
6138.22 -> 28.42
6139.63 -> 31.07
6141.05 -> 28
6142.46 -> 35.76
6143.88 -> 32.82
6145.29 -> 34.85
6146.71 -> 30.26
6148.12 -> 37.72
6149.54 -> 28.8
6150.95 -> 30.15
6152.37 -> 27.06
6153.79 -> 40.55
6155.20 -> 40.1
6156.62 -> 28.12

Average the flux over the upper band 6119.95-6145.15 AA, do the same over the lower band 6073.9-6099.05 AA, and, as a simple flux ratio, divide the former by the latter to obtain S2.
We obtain 1.06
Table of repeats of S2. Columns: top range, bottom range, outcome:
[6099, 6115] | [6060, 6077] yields 0.98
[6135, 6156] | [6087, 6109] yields 1.02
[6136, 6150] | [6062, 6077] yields 0.96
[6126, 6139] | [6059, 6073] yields 1.05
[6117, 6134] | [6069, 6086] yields 1.04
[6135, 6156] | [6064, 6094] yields 1.00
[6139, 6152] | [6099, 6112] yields 0.98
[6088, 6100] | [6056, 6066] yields 1.00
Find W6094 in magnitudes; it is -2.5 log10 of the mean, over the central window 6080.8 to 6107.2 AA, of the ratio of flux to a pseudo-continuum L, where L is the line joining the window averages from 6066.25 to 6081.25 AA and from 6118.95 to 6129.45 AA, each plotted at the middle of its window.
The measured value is 0.11 mag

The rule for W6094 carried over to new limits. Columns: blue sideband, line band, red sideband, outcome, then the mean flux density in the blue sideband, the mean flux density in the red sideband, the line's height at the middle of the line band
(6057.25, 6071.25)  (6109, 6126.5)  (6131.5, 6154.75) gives 0.01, 31.7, 33.2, 32.7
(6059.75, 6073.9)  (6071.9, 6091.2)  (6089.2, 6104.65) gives 0.02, 32.9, 31.8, 32.3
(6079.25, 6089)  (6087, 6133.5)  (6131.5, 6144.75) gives -0.03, 30.2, 33.3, 31.7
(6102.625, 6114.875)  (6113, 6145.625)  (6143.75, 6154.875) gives -0.02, 32.2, 33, 32.6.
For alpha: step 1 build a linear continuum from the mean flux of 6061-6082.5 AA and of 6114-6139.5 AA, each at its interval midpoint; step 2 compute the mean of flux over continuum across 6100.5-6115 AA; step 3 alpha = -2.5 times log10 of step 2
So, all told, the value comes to 0.03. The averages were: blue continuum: 33.4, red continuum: 33.5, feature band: 32.5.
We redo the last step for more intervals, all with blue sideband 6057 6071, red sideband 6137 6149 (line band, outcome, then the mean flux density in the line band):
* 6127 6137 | -0.079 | 34.7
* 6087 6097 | 0.061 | 30.2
